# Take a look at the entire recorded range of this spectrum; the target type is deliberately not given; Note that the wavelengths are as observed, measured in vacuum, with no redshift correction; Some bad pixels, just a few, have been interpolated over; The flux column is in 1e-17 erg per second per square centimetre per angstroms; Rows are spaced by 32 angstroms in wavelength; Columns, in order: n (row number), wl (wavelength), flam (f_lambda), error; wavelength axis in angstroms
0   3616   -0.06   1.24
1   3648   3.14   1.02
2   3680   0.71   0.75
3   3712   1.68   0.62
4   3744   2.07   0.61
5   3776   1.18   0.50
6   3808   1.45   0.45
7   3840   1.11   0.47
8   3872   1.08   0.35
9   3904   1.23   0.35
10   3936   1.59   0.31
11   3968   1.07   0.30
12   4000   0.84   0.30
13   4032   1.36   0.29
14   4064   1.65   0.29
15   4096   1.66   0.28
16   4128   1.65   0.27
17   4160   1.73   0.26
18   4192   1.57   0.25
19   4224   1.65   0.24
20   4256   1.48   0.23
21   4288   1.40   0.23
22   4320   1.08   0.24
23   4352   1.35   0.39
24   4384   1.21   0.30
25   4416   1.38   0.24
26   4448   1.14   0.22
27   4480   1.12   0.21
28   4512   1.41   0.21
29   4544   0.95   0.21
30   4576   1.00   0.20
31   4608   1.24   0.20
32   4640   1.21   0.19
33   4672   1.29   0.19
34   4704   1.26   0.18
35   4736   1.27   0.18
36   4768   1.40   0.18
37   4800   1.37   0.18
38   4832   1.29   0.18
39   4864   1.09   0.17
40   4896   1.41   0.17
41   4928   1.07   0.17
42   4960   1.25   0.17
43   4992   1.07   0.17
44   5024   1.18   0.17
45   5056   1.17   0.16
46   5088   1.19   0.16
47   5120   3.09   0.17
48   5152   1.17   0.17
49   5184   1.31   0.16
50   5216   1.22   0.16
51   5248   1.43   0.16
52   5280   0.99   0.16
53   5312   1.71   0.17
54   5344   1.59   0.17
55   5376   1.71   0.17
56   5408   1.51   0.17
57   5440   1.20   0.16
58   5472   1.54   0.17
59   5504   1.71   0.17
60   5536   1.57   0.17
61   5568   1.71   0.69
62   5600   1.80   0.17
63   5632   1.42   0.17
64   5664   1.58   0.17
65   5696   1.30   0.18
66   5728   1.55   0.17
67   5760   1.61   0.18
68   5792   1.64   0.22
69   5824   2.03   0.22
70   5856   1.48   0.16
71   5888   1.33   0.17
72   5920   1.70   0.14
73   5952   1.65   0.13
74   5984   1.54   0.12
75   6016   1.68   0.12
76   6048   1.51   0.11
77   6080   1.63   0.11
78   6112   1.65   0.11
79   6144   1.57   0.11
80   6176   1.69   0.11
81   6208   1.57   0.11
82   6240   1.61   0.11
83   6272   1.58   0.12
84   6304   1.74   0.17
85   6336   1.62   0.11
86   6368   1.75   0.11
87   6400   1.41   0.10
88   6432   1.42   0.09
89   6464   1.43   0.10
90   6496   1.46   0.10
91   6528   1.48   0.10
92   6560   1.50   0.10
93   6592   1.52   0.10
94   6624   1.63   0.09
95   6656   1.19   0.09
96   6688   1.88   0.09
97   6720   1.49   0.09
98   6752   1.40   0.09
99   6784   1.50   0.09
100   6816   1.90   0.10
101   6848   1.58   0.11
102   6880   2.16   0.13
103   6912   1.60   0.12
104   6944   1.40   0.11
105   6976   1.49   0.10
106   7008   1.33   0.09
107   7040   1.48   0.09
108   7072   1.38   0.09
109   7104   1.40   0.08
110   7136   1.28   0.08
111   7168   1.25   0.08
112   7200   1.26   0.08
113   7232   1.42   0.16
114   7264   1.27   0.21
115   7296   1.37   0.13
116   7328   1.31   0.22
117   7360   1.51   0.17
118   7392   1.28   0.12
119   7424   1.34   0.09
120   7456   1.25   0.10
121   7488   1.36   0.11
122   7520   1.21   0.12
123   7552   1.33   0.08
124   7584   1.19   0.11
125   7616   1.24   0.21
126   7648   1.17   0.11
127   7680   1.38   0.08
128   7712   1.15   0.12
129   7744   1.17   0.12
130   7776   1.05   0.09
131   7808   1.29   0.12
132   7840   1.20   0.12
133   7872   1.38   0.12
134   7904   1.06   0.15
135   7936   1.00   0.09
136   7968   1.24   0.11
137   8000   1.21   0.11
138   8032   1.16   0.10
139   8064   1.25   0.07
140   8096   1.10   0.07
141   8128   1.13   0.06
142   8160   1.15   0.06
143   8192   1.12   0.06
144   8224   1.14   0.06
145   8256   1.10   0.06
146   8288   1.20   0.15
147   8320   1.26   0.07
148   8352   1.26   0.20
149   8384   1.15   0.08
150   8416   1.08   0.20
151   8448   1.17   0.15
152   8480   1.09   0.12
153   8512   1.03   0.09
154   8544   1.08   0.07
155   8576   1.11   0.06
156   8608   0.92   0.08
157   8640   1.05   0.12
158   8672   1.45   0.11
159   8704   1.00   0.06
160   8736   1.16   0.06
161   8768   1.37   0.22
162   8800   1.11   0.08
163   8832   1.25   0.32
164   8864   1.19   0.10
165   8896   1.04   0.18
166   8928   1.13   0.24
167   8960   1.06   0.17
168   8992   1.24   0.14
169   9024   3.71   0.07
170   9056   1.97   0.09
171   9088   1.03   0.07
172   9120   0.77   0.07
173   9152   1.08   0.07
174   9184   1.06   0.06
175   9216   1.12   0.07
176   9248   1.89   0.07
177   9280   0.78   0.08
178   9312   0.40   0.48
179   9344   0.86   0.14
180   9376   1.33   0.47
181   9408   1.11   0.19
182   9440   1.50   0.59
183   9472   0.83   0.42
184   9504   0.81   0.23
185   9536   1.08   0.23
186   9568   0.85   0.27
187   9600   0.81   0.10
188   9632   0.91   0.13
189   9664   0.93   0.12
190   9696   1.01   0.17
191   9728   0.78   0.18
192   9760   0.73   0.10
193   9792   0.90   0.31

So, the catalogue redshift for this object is 0.374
